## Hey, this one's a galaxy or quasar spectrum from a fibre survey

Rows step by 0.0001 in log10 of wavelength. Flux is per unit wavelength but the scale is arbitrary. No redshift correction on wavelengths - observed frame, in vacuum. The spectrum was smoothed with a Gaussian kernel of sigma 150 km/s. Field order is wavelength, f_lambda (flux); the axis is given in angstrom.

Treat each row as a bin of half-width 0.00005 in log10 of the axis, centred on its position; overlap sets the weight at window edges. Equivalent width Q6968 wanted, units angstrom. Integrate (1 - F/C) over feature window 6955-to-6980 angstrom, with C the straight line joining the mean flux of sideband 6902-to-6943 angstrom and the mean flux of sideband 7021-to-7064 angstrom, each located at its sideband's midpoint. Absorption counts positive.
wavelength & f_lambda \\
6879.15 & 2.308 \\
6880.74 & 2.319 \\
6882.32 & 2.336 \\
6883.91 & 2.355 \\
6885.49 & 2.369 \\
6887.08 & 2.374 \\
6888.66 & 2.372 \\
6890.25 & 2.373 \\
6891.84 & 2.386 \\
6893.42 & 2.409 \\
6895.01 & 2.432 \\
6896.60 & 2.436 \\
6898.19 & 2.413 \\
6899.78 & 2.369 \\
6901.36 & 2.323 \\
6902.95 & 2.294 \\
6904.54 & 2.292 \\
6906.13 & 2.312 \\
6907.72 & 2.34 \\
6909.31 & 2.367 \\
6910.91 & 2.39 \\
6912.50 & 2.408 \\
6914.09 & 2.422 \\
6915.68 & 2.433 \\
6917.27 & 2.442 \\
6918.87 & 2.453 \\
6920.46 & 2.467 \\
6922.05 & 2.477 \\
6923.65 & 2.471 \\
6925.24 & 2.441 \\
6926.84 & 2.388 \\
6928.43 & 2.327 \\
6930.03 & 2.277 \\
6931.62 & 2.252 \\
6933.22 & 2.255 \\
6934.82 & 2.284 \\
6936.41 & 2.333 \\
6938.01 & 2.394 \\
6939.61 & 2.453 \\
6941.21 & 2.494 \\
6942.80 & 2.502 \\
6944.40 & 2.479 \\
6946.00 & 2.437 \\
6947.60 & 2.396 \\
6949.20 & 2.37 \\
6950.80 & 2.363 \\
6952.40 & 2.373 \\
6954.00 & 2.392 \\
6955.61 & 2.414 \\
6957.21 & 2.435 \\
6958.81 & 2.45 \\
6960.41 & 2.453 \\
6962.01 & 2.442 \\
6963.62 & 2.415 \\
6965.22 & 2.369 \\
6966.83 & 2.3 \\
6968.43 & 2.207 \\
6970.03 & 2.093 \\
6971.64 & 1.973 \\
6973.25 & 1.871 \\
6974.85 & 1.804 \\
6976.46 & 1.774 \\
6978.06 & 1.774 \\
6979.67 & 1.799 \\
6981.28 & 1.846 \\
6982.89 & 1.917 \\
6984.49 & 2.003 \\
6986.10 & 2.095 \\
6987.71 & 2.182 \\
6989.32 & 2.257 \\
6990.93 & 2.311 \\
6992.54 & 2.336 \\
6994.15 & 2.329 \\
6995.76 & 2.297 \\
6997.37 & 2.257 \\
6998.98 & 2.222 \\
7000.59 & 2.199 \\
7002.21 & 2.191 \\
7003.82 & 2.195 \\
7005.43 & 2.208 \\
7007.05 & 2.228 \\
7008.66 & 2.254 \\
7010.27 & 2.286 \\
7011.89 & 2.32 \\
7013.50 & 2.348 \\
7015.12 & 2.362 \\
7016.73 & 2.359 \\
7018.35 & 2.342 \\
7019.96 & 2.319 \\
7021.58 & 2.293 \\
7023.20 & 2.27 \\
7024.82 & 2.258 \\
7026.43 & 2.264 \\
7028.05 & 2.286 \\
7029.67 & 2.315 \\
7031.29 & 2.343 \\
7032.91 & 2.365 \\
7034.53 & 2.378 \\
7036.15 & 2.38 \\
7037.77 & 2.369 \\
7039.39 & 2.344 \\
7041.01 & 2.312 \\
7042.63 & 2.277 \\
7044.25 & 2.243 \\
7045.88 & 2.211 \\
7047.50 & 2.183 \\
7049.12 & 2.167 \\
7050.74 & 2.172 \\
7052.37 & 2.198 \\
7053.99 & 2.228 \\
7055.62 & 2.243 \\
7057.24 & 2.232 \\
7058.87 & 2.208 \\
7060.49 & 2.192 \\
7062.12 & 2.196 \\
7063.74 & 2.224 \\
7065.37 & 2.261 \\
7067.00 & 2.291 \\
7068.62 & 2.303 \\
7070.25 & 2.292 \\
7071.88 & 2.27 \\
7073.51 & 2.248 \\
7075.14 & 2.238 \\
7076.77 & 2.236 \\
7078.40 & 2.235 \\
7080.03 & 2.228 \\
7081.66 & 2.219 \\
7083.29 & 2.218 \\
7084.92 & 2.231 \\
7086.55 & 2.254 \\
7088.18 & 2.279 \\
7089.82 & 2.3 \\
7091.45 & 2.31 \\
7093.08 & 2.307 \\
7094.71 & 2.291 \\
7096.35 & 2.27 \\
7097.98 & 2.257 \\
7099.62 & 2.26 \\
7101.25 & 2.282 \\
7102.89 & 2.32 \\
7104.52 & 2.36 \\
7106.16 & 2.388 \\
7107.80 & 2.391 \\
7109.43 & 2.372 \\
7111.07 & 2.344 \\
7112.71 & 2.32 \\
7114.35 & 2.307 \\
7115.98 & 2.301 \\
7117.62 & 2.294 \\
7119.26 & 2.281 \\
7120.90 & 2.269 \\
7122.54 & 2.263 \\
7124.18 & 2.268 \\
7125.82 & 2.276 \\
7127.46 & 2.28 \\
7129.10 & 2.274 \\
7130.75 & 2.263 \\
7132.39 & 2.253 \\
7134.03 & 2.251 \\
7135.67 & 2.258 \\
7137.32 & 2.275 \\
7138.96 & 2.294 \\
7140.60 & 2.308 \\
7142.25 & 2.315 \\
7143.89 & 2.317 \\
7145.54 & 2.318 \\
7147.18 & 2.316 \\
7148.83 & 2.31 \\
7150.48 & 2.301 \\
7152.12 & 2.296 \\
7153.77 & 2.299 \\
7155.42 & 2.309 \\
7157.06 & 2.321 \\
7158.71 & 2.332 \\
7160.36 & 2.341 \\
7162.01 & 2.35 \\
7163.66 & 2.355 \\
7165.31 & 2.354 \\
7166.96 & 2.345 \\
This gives 1.85 angstrom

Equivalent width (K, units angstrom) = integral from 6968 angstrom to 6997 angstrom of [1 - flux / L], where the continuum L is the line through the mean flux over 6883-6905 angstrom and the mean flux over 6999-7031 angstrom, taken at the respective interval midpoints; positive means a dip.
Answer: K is 3.19 angstrom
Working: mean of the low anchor 2.37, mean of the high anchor 2.28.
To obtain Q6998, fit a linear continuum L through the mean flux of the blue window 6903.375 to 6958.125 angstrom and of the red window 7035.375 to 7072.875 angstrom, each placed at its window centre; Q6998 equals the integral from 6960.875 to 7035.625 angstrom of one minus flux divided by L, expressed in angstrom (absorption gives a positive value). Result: 3.6 angstrom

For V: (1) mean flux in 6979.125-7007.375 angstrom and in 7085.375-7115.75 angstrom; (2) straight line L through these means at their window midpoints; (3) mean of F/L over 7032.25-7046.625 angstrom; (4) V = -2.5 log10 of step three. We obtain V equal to -0.04 mag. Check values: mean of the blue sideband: 2.16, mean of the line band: 2.32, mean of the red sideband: 2.31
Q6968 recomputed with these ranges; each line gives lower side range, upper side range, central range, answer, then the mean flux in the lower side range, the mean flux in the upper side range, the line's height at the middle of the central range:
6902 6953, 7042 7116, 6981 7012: 1.74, 2.39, 2.26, 2.33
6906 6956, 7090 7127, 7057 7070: 0.49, 2.39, 2.31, 2.33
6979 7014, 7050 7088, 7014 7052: -1.45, 2.19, 2.24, 2.21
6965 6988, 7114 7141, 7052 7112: -2.21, 1.99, 2.28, 2.19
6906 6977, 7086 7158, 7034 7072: 0.95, 2.34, 2.3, 2.31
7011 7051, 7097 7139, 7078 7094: 0.27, 2.3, 2.3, 2.3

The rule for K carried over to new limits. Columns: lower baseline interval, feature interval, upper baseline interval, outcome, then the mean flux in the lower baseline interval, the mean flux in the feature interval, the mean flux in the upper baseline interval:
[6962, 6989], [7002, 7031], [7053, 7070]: -2.0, 2.04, 2.29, 2.24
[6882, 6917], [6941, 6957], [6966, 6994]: -1.9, 2.37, 2.42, 2.04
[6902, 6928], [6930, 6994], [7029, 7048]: 3.4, 2.4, 2.24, 2.31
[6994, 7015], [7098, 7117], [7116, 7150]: -0.4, 2.26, 2.33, 2.28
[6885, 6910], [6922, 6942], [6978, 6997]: -0.9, 2.37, 2.37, 2.11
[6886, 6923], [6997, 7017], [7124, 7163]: 0.8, 2.39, 2.26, 2.3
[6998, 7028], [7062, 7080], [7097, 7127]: 0.3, 2.27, 2.26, 2.31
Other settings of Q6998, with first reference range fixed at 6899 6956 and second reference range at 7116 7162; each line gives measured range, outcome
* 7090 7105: 0.1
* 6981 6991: 1.2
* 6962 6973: 0.7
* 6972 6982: 2.3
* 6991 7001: 0.3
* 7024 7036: 0.1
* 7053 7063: 0.5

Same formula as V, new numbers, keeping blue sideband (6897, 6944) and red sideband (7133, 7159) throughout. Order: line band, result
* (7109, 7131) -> 0.01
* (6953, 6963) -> -0.03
